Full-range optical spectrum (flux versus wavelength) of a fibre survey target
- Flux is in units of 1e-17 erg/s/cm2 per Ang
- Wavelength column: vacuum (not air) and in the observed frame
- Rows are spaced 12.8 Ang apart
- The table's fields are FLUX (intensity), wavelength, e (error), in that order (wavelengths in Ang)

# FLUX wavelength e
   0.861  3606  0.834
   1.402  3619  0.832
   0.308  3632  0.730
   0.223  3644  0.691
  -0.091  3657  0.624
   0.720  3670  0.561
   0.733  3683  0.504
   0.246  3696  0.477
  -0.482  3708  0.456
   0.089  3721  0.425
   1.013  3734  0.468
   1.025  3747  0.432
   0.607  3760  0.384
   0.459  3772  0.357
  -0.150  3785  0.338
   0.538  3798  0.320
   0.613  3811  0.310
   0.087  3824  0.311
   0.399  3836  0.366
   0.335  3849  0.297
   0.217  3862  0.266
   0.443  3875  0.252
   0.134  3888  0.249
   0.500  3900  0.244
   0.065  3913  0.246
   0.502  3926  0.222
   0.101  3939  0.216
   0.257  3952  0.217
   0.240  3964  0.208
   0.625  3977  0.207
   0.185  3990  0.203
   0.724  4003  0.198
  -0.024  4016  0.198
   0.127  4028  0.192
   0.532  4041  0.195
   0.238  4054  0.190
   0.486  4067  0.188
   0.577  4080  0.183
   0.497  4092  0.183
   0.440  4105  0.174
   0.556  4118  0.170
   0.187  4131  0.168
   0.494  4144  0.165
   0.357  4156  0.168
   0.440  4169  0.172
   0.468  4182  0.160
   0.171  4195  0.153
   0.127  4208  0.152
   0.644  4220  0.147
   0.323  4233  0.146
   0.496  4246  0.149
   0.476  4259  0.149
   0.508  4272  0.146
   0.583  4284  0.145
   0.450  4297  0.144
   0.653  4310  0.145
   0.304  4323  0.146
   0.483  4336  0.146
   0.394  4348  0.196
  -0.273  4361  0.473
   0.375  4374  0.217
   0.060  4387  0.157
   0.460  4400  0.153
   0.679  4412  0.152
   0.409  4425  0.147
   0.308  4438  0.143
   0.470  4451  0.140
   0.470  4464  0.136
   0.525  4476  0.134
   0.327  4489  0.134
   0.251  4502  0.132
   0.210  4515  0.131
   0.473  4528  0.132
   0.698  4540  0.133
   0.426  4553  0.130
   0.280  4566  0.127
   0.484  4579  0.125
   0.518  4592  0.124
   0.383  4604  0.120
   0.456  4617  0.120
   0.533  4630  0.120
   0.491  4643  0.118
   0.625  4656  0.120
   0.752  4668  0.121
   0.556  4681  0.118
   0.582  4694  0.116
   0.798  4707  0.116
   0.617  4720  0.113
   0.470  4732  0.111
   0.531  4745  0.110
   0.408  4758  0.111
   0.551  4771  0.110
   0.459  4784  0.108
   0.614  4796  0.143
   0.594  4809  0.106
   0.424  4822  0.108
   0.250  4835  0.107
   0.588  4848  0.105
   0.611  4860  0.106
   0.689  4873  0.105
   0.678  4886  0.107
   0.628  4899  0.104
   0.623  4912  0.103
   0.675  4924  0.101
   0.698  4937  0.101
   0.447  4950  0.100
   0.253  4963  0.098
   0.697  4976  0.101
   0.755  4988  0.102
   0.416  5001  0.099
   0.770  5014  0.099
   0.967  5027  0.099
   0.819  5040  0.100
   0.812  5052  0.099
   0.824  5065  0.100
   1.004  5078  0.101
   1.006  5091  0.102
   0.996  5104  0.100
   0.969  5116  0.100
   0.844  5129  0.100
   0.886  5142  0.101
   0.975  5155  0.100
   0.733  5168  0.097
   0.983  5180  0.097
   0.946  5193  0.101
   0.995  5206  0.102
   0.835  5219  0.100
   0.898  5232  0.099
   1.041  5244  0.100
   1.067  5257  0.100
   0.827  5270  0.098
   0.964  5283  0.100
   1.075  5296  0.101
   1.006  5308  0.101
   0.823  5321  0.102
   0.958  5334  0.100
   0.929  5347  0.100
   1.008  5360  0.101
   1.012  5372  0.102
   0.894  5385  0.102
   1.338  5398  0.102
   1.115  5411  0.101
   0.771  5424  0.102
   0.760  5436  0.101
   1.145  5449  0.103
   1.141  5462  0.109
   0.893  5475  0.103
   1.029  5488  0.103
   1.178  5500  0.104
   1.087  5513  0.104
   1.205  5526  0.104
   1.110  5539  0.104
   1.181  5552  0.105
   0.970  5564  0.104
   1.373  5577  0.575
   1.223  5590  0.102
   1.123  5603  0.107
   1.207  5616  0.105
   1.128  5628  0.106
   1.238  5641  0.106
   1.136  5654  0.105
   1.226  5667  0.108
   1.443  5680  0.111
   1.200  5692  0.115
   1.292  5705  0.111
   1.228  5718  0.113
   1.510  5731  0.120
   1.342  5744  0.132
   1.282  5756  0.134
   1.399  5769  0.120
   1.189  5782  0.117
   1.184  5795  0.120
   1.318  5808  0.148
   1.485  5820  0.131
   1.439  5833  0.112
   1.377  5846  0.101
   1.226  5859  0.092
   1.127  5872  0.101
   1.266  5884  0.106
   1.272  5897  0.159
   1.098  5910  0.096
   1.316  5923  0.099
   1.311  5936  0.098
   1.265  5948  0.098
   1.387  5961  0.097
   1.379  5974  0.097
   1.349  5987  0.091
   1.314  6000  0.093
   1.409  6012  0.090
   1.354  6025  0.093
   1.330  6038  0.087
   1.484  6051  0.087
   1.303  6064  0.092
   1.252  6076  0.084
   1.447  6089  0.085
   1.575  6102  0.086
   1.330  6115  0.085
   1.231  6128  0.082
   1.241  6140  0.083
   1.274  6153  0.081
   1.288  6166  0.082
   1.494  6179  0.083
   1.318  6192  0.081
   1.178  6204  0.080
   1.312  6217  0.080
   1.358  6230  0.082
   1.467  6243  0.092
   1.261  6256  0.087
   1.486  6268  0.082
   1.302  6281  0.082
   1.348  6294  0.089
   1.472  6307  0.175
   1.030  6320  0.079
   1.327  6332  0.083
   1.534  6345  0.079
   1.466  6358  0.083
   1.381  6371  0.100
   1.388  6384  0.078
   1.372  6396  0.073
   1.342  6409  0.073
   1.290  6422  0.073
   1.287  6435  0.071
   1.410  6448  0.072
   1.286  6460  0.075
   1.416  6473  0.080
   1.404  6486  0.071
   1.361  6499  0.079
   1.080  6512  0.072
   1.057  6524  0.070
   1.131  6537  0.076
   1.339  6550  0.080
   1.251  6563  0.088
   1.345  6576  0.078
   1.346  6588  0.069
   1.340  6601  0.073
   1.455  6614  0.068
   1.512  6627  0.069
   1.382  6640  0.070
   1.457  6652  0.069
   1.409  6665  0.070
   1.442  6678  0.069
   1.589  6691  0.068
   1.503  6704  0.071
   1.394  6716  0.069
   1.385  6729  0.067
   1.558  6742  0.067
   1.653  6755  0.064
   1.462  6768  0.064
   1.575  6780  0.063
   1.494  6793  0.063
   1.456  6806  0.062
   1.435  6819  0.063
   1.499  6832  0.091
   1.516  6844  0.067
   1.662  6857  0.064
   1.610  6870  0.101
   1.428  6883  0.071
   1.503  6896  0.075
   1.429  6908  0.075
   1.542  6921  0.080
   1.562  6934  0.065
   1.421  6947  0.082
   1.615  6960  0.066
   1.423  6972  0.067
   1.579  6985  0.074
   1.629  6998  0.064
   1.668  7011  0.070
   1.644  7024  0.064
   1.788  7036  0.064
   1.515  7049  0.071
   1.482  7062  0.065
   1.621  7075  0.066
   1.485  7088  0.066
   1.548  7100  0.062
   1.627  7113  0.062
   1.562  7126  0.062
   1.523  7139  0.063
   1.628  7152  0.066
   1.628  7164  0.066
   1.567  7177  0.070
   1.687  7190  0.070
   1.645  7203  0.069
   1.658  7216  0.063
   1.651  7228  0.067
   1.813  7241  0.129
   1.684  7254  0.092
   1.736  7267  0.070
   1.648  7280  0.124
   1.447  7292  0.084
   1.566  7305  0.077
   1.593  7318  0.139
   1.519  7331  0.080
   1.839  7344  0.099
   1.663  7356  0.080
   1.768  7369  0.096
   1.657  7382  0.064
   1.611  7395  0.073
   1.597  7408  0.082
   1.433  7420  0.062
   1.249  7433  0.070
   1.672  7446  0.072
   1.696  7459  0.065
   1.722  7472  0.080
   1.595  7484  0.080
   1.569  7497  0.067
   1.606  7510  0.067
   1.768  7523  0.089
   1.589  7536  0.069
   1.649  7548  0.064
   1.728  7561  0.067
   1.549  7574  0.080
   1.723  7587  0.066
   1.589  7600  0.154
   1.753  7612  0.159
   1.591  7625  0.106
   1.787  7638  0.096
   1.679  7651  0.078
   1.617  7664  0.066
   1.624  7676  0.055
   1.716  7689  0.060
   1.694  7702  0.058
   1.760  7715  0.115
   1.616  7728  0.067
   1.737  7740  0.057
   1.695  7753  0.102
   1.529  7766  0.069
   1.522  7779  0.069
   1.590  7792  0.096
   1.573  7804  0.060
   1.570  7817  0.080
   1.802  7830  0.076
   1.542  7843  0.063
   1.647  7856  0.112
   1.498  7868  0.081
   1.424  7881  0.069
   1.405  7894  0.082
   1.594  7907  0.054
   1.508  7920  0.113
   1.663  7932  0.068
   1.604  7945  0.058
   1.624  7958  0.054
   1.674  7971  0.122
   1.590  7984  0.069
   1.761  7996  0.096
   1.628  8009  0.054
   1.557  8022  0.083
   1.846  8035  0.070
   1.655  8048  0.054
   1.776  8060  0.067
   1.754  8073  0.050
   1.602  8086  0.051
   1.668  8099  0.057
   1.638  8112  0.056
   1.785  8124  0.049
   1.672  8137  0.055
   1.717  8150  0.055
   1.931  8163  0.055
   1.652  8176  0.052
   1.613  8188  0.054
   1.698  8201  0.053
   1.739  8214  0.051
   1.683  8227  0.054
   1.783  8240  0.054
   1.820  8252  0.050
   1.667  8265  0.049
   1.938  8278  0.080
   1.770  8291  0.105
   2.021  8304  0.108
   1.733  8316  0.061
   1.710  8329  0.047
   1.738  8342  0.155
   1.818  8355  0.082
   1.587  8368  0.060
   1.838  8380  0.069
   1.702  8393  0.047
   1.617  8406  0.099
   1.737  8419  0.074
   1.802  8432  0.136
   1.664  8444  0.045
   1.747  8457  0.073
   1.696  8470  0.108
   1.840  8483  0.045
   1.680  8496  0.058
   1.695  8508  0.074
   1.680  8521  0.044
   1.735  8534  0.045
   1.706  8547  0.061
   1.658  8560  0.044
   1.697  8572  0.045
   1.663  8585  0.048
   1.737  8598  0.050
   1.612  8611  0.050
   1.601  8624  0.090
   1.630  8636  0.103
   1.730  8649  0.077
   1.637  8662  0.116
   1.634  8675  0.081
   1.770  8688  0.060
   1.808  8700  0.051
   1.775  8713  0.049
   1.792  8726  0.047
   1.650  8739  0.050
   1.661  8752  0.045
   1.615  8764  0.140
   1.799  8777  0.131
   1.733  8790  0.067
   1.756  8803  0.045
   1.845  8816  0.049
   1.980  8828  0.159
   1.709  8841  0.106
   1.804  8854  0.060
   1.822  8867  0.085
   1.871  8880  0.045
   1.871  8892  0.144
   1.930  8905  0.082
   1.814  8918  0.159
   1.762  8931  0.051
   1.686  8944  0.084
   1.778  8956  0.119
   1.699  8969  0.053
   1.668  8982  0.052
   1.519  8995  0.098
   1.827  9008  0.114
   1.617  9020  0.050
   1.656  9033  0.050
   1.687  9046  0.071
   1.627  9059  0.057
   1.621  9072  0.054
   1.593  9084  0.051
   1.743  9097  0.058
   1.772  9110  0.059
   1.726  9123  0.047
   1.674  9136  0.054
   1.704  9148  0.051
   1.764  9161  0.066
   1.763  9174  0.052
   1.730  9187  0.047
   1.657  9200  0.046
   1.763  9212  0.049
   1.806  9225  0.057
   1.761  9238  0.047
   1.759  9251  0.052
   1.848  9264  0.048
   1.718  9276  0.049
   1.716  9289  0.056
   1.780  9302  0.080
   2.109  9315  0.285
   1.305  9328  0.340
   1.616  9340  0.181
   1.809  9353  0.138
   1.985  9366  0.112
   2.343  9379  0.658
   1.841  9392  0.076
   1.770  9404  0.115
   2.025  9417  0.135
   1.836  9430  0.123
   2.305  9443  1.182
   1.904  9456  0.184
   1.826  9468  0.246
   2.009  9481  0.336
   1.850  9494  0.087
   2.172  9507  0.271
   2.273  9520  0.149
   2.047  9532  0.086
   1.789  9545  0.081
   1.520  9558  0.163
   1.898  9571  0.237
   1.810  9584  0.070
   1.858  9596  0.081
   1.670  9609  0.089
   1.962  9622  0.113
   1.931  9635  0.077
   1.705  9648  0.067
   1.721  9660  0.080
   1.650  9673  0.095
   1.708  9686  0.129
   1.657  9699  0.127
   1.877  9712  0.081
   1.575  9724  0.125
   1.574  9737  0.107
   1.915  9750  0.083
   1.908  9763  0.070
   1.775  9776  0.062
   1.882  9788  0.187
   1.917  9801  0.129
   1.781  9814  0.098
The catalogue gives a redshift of 0.261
